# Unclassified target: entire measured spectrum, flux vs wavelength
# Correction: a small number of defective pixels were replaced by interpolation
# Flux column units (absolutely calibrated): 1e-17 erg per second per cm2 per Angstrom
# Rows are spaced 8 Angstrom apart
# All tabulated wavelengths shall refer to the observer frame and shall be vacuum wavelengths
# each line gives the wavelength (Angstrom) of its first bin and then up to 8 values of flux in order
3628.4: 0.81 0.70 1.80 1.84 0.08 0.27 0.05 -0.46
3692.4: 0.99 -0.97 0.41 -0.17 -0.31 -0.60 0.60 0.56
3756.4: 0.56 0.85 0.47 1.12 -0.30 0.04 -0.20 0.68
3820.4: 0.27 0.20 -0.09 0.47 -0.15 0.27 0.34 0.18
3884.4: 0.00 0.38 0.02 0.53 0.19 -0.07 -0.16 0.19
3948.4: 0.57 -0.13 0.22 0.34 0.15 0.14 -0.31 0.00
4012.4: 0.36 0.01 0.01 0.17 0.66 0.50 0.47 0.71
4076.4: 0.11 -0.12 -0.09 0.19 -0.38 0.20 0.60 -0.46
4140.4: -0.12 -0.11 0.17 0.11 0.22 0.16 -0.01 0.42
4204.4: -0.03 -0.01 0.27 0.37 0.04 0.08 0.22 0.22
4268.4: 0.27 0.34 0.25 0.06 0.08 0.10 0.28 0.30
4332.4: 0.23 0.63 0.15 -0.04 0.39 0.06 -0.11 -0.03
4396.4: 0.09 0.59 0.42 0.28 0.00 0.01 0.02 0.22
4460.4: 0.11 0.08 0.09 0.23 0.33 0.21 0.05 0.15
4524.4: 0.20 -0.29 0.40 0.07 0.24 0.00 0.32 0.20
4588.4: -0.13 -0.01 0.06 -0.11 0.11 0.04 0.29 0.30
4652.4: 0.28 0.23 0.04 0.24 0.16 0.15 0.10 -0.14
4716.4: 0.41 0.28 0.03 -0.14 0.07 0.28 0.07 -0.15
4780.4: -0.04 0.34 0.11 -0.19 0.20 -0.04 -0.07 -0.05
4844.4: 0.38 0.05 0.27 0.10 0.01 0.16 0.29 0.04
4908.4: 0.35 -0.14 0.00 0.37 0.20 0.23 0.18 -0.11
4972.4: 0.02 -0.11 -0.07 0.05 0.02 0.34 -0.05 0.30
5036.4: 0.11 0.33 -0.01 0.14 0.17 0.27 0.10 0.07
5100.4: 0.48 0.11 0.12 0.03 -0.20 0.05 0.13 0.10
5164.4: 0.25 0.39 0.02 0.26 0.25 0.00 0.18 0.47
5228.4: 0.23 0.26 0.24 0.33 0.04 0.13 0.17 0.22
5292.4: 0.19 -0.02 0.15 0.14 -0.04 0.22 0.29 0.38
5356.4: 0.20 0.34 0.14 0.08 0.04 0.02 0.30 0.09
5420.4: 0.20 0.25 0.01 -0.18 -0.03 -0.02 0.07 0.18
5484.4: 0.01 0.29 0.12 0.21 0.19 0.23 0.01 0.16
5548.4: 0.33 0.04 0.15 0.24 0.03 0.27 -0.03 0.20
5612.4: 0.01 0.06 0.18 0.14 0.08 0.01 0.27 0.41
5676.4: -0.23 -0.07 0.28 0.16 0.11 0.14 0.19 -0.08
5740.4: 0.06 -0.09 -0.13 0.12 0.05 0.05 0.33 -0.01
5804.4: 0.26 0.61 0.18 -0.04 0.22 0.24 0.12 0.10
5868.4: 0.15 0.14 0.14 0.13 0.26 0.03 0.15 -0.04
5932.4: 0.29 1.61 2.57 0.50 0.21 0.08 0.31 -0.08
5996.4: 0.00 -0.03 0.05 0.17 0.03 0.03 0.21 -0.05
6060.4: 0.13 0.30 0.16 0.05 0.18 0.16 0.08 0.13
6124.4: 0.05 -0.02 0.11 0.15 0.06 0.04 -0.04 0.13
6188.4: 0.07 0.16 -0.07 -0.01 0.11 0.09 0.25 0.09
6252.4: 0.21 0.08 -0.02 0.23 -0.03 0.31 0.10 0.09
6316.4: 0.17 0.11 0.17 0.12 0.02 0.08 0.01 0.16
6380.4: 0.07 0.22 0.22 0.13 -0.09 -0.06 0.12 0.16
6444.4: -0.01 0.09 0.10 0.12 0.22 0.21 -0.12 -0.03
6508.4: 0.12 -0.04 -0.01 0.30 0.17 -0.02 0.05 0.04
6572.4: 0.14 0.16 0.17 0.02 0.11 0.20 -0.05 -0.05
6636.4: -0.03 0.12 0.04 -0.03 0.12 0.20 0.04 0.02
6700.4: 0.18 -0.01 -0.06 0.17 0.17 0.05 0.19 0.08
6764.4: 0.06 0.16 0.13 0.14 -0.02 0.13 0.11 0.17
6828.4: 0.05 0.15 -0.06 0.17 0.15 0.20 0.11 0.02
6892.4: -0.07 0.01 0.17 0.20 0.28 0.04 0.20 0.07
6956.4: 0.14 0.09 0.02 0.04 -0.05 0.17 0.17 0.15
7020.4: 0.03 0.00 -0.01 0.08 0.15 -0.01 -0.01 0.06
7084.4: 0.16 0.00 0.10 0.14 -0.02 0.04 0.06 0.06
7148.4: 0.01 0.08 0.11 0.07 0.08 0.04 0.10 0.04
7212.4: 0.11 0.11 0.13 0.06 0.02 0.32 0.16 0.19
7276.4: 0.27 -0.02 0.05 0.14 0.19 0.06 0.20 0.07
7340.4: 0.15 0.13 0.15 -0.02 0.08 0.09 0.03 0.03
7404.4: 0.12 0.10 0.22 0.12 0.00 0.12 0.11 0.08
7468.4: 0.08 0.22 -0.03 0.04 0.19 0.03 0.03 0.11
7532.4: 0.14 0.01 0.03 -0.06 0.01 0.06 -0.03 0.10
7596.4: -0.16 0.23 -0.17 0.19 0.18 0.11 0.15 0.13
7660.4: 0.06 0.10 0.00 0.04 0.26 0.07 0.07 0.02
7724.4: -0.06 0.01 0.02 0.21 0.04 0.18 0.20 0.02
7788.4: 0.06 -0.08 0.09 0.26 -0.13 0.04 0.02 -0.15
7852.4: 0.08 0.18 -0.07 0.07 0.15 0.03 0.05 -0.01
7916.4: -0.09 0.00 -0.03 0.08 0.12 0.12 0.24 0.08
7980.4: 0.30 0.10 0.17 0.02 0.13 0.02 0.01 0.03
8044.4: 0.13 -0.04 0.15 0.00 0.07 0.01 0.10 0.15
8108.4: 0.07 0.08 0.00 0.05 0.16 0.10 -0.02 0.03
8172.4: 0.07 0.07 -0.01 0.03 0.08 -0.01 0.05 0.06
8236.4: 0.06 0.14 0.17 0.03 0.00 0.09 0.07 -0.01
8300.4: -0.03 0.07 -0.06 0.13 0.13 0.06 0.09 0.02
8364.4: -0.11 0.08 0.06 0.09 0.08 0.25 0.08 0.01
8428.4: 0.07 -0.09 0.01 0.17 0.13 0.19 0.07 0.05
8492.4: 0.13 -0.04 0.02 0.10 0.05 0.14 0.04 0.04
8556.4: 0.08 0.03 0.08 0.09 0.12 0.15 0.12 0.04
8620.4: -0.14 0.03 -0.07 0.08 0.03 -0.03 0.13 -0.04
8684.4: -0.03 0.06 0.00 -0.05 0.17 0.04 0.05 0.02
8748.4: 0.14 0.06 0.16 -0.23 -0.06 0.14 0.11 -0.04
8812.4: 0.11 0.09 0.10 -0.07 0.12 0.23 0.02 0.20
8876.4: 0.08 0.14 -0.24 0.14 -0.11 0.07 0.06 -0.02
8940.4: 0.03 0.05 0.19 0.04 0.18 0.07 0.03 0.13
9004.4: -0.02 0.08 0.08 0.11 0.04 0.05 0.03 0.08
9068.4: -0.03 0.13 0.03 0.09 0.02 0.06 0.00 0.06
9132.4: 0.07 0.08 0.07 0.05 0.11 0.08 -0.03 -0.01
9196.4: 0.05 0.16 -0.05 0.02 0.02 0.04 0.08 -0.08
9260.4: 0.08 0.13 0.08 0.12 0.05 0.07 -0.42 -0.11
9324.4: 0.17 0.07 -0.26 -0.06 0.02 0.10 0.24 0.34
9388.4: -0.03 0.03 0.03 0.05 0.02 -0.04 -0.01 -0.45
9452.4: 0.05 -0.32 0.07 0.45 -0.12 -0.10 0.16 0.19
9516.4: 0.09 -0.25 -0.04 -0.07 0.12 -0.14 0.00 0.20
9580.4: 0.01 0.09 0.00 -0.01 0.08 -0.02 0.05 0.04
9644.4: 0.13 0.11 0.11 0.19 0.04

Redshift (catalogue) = 0.188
